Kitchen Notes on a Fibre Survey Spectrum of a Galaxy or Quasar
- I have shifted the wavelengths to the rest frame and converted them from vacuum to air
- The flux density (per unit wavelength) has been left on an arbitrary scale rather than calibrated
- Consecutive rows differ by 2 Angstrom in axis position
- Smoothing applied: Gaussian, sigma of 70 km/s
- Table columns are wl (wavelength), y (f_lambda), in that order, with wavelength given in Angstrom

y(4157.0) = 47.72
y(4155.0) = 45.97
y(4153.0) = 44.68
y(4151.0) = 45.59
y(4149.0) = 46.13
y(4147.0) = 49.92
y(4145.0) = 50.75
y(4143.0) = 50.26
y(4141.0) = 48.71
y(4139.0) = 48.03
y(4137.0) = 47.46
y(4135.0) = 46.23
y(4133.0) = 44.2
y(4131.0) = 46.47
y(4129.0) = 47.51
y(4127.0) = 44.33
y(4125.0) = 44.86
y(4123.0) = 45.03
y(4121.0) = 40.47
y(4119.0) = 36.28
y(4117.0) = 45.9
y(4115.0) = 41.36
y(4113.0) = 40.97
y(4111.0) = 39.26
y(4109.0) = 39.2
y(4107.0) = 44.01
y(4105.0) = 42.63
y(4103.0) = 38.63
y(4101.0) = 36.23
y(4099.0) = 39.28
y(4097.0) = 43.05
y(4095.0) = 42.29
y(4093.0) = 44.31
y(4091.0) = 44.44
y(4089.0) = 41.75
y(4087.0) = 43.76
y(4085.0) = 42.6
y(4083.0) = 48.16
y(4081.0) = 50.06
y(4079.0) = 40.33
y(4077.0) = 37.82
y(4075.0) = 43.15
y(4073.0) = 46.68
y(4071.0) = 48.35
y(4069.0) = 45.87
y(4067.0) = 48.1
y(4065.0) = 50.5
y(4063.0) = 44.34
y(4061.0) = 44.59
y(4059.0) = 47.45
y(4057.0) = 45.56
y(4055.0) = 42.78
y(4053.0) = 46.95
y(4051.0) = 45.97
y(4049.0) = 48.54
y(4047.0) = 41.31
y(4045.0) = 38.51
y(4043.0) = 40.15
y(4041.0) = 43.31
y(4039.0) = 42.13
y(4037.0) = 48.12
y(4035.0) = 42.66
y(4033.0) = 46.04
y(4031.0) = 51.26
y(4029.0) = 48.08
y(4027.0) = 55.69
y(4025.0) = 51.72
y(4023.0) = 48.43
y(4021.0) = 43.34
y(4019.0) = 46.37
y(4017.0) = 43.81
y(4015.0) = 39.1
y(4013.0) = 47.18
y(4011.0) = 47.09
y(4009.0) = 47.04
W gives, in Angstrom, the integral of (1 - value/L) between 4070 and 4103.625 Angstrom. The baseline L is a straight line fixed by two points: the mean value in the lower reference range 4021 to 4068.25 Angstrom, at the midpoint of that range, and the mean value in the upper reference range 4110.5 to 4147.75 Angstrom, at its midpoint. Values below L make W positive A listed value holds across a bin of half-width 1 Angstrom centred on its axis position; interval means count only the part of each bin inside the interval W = 1.93 Angstrom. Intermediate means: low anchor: 46.1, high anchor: 45.2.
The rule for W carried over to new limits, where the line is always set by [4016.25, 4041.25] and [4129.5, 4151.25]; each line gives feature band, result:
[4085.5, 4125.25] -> 4.9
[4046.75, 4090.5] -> 1.9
